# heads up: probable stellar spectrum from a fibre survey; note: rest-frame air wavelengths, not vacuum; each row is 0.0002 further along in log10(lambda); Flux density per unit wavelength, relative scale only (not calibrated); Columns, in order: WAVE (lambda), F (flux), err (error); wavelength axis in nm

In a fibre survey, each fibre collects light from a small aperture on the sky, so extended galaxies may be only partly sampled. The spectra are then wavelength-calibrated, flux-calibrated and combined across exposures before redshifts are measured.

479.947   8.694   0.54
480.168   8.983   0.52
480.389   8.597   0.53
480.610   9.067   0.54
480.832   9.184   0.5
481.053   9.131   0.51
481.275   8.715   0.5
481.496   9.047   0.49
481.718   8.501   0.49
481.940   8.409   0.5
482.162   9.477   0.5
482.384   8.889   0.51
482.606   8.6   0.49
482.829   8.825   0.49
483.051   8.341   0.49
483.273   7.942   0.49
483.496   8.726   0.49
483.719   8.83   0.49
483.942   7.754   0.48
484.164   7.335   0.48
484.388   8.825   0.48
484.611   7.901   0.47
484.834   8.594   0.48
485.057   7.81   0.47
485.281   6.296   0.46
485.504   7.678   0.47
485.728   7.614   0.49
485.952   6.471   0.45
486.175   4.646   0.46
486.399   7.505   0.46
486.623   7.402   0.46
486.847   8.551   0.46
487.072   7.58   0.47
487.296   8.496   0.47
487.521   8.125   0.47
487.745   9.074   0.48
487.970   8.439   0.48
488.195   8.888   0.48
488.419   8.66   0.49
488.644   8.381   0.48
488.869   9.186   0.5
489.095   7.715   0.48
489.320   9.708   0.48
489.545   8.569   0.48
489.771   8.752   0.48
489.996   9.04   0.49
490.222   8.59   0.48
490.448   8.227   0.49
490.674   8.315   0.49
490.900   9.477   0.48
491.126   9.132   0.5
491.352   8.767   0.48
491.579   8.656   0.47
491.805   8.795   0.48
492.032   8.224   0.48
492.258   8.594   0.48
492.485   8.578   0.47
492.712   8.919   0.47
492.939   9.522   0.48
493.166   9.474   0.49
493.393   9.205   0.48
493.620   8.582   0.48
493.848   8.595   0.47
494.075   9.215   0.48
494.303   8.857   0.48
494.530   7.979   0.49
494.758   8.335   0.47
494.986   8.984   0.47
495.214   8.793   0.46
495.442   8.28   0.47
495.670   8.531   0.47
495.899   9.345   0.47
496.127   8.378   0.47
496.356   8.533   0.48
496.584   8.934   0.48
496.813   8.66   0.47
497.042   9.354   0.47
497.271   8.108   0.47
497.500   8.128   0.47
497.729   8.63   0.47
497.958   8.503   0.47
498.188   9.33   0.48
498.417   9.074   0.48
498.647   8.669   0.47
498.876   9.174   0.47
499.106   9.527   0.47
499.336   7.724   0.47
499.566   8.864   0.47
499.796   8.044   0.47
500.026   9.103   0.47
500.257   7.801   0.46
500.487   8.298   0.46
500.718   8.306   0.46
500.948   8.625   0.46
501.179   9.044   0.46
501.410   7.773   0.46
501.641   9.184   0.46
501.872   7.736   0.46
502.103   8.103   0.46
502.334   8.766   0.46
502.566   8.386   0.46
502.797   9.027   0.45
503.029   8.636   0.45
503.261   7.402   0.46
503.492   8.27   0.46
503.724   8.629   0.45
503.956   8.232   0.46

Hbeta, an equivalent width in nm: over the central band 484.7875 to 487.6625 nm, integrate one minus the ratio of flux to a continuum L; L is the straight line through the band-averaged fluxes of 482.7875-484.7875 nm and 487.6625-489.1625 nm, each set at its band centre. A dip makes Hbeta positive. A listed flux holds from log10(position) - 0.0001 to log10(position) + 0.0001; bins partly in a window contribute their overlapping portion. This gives 0.35 nm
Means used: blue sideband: 8.27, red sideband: 8.64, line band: 7.44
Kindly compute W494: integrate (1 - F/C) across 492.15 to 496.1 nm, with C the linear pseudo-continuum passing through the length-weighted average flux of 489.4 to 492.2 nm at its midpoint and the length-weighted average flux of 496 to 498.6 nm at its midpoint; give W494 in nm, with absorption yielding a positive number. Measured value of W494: -0.042 nm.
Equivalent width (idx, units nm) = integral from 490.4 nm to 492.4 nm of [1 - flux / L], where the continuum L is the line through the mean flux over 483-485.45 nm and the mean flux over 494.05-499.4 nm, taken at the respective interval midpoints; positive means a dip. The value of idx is -0.07 nm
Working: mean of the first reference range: 8.02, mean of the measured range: 8.7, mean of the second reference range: 8.71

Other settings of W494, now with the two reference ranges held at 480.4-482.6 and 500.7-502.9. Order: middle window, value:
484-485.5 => 0.180 nm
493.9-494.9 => 0.005 nm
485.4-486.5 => 0.256 nm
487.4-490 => 0.019 nm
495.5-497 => -0.023 nm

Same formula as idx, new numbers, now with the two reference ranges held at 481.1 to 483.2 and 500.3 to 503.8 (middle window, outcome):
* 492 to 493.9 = -0.07 nm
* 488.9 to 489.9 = -0.01 nm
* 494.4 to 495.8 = 0.00 nm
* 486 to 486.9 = 0.19 nm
